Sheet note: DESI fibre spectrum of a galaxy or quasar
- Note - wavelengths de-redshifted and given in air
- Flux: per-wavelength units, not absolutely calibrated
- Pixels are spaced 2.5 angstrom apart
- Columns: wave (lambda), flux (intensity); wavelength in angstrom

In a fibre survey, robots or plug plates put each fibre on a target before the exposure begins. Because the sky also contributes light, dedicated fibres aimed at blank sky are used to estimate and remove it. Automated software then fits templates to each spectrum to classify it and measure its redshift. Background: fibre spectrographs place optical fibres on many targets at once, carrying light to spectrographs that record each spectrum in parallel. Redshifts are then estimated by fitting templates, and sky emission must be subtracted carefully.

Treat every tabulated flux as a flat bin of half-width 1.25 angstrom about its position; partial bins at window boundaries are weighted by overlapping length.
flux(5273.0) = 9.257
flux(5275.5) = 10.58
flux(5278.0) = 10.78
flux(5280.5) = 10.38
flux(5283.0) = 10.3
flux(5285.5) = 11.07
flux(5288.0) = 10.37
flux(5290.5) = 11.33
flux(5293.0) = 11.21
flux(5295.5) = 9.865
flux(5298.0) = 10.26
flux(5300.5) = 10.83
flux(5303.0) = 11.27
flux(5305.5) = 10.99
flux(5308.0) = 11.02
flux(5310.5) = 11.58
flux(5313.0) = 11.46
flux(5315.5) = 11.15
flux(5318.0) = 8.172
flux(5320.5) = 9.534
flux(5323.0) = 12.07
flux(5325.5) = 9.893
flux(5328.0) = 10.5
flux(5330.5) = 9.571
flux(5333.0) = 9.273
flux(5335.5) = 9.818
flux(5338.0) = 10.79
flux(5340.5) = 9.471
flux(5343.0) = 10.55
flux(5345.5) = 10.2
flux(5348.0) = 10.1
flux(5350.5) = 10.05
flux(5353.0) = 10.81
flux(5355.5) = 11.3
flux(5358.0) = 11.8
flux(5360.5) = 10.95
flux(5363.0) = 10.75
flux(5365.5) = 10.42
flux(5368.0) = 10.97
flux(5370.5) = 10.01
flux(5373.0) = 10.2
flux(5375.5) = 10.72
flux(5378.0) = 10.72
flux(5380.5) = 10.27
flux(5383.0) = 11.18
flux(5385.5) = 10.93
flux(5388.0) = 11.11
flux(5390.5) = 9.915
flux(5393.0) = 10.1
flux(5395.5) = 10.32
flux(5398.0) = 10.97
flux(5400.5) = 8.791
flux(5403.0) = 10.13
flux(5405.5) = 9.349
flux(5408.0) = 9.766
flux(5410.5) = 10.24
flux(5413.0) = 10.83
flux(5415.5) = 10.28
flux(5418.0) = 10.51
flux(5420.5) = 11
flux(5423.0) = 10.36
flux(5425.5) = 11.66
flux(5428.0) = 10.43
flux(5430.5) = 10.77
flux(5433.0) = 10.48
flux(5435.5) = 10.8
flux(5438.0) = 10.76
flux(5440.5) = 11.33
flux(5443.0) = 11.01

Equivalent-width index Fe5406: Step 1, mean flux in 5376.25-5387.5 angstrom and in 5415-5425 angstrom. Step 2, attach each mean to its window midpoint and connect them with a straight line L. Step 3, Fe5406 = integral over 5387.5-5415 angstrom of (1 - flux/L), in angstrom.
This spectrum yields 1.54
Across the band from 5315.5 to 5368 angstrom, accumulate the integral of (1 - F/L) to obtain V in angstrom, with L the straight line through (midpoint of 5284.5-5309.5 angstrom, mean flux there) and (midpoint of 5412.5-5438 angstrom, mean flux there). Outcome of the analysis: 2.2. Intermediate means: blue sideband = 10.8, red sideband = 10.7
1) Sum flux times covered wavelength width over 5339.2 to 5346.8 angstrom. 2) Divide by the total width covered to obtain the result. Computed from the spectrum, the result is 10.1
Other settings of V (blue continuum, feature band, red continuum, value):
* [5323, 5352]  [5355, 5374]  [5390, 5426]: -1.15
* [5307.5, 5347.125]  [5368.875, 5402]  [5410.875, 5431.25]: 0.46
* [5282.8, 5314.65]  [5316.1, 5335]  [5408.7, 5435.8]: 1.66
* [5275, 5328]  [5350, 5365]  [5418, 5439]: -0.35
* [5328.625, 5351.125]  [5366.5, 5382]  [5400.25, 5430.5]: -0.51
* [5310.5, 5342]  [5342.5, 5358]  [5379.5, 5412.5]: -0.58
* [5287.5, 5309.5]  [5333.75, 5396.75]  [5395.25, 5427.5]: -0.02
